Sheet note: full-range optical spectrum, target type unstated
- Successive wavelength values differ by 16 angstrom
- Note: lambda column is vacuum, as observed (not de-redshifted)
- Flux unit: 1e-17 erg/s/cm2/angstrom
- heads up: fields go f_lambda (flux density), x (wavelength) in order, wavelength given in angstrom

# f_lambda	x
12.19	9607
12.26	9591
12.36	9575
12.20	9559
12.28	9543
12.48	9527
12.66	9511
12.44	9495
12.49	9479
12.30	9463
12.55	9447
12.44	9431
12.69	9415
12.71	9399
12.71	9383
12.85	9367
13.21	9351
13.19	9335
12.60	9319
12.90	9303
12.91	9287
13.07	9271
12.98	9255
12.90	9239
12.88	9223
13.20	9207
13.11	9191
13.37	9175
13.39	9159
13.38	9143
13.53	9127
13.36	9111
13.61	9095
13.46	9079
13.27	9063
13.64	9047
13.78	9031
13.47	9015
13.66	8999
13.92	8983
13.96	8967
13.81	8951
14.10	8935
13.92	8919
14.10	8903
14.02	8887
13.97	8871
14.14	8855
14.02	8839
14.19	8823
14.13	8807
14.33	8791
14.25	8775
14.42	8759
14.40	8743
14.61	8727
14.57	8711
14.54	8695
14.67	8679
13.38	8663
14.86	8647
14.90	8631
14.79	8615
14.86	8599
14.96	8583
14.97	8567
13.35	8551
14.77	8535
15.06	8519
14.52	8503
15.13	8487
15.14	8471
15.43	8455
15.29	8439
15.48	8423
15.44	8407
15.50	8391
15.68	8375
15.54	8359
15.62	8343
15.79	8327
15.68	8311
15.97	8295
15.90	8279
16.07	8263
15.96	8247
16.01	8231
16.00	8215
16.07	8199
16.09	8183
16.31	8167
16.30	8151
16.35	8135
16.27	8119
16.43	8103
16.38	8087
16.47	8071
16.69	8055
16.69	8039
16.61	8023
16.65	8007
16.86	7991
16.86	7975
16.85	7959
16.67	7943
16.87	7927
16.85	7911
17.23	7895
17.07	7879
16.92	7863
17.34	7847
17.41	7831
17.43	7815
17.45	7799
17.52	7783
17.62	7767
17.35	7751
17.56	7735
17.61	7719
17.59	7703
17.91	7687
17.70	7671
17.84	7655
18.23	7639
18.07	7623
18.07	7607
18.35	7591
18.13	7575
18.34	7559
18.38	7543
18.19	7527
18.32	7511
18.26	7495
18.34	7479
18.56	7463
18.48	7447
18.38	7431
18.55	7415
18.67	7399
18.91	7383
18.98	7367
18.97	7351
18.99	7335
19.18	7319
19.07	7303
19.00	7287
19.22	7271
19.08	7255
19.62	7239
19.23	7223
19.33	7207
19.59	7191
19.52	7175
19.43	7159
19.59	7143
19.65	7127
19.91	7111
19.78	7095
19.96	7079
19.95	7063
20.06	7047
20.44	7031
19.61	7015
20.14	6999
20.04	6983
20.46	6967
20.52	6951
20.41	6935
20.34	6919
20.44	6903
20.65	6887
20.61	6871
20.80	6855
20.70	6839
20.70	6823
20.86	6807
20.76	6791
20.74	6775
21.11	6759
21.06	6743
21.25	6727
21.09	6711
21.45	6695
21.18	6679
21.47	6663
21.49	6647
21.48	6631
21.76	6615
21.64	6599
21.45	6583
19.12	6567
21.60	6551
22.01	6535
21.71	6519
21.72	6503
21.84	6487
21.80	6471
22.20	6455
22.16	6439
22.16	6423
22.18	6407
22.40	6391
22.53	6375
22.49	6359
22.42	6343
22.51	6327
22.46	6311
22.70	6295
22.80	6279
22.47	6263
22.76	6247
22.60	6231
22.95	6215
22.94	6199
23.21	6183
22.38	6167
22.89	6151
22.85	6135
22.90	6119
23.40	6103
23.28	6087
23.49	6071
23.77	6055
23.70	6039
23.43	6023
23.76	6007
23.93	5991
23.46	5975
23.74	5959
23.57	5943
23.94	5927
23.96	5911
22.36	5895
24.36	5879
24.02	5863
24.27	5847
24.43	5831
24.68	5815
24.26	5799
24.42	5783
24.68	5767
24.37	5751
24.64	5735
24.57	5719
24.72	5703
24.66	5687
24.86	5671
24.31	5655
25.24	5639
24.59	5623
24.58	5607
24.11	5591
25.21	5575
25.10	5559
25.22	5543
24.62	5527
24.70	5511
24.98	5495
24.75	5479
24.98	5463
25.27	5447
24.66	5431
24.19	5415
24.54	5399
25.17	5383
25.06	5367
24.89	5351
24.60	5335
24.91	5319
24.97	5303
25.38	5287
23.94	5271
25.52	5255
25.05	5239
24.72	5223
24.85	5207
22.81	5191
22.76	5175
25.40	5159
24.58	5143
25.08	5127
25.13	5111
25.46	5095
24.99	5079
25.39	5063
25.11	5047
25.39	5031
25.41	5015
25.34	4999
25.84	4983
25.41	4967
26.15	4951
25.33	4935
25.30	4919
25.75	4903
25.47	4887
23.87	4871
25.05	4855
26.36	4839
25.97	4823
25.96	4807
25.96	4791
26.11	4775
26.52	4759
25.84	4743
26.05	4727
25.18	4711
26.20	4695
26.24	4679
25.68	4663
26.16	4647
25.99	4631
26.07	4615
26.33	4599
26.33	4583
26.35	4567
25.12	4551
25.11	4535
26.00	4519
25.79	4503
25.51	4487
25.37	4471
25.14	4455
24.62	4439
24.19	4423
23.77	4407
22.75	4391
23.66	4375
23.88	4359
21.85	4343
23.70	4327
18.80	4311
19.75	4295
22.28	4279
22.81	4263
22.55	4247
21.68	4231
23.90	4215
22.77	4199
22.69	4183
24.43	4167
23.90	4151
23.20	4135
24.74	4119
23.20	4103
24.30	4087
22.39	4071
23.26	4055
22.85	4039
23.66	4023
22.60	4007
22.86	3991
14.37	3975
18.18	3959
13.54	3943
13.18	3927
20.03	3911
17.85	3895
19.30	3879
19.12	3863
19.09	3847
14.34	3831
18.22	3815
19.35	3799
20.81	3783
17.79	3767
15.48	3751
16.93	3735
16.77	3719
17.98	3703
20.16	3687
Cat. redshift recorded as 0.00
